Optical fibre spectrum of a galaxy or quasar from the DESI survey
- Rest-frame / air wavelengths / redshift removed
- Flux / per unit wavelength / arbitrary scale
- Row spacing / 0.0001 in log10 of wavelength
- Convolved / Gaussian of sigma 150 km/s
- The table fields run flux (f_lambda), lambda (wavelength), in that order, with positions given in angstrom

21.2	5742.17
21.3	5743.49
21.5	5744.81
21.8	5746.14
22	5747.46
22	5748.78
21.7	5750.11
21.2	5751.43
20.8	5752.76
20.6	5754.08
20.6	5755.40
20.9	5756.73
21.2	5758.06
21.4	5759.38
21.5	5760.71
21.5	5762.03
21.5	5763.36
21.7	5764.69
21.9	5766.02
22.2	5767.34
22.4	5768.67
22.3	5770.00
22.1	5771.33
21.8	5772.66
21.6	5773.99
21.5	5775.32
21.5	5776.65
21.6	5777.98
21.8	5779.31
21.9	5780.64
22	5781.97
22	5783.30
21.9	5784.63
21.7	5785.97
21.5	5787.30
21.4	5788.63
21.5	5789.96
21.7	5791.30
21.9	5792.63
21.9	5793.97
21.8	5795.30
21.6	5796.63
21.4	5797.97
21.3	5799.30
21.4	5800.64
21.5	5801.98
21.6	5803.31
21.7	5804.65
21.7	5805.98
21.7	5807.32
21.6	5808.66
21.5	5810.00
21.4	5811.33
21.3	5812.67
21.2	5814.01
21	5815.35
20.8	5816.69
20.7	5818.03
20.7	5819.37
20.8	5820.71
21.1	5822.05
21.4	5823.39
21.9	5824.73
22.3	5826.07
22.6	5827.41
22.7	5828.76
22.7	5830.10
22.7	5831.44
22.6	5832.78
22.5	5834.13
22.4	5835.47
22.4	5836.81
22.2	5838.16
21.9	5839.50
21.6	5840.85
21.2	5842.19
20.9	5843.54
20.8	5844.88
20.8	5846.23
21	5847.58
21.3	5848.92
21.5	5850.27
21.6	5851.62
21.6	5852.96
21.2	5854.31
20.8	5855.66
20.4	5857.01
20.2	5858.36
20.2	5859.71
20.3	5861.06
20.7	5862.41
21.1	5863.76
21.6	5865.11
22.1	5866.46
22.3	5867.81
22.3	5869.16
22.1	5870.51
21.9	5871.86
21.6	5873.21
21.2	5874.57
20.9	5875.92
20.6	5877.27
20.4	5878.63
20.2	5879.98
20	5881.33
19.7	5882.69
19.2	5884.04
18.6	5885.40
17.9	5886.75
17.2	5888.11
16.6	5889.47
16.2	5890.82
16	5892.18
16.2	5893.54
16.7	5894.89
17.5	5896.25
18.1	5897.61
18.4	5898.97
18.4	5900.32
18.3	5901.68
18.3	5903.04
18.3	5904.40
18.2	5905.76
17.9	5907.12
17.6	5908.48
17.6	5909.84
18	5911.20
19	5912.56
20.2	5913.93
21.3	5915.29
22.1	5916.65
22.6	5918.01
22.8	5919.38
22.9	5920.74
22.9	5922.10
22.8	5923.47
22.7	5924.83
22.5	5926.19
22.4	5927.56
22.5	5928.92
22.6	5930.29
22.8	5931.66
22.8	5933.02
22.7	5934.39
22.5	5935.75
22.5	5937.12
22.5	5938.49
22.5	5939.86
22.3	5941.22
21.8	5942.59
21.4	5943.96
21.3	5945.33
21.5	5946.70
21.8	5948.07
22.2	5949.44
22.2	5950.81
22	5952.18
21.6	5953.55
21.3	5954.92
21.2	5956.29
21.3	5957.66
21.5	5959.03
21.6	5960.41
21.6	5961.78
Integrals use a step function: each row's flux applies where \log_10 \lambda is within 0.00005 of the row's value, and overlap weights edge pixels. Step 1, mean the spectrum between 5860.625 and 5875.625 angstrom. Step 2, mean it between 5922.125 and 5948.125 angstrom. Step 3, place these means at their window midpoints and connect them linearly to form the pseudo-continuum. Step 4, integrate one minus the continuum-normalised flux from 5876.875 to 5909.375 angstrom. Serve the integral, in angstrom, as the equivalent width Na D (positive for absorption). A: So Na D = 5.5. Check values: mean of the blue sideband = 21.6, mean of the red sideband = 22.3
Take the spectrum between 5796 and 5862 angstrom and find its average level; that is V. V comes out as 21.5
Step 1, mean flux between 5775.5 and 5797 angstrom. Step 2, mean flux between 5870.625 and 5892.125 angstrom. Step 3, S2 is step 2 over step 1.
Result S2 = 0.89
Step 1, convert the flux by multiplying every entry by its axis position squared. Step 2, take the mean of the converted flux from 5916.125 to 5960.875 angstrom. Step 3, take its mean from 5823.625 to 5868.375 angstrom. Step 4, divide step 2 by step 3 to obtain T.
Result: 1.1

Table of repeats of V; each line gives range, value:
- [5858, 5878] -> 21.3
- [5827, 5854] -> 21.8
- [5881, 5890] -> 18.4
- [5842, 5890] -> 20.6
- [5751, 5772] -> 21.5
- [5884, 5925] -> 19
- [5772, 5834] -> 21.7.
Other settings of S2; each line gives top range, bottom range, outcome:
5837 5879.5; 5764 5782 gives 0.97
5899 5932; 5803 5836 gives 0.95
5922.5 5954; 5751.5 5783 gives 1.03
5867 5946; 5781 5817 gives 0.94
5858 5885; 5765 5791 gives 0.96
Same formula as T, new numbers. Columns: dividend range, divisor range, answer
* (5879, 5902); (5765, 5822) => 0.86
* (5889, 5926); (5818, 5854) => 0.91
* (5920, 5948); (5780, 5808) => 1.08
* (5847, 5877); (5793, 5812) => 1.01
